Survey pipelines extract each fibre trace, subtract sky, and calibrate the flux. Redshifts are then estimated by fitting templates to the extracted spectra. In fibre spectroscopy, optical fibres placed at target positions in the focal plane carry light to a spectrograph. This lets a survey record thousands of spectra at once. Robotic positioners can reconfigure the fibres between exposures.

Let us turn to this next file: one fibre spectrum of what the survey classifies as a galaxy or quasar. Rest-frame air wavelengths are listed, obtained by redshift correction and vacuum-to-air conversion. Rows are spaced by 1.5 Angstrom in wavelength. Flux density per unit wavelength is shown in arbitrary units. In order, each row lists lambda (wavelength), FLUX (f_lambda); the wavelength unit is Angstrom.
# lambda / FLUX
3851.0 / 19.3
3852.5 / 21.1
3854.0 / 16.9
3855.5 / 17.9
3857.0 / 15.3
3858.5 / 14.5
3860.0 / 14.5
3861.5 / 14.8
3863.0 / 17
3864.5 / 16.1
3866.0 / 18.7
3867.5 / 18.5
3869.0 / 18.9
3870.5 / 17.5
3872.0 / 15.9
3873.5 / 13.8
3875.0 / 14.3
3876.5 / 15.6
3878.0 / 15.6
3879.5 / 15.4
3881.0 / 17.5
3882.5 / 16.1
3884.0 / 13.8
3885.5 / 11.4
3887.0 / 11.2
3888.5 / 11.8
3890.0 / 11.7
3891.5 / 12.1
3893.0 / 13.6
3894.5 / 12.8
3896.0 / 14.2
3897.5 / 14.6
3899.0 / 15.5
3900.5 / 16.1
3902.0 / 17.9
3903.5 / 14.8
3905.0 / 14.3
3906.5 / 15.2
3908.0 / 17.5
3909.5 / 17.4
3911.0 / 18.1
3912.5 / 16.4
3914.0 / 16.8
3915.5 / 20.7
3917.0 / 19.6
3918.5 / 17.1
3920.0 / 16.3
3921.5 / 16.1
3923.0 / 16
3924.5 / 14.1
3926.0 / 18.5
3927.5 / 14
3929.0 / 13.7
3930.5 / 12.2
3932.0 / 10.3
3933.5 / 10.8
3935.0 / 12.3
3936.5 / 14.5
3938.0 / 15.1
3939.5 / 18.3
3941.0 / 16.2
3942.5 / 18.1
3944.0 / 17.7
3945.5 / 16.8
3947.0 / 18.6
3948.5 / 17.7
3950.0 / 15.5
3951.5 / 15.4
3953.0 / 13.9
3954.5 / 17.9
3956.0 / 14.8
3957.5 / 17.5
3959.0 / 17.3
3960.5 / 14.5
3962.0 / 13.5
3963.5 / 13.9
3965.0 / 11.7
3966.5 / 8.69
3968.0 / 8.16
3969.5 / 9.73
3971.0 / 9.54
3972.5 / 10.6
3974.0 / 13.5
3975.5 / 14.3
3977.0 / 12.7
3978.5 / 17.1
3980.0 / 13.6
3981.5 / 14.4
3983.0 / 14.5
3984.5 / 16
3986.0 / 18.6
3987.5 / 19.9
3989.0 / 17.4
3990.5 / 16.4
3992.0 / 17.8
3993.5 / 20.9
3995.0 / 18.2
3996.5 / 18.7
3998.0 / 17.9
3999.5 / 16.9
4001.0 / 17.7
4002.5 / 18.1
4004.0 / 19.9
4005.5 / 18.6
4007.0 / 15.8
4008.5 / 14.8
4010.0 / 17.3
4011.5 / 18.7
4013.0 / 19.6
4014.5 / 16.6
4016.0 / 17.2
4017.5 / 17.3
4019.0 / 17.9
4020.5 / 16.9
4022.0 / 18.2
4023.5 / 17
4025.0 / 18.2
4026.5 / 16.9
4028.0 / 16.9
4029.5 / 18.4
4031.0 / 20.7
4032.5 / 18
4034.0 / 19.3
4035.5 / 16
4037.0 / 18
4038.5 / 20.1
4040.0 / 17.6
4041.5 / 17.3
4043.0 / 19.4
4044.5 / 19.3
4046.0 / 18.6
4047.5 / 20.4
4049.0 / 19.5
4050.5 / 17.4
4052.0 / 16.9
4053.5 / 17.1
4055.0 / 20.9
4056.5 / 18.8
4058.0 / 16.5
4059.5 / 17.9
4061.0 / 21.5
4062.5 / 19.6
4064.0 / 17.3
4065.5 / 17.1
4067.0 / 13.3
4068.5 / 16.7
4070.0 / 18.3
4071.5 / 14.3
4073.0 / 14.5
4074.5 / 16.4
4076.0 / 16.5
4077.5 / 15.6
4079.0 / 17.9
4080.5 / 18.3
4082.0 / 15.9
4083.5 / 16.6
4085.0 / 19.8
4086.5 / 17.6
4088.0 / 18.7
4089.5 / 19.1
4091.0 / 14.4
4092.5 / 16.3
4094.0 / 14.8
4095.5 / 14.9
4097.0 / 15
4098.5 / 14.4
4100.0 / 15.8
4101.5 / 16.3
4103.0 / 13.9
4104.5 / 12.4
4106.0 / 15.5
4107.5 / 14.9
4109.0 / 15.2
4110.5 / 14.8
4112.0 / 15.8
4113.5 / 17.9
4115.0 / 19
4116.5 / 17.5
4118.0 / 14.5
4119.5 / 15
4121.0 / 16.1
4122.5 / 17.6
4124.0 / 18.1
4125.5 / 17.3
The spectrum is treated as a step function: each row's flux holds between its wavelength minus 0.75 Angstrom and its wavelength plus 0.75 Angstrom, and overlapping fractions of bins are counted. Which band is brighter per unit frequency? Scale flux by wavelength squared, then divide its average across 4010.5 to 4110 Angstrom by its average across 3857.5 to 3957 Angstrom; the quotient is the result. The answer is 1.20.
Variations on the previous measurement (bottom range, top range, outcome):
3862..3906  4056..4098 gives 1.24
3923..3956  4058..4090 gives 1.20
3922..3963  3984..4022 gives 1.19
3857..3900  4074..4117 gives 1.21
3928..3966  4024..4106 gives 1.21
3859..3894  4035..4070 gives 1.32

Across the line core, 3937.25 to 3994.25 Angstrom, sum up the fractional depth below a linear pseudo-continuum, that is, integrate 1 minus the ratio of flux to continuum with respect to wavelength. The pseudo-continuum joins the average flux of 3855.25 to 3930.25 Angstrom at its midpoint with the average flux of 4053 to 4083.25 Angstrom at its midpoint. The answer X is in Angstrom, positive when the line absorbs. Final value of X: 3.66 Angstrom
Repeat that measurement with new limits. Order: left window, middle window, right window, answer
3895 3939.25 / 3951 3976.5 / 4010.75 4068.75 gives 5.1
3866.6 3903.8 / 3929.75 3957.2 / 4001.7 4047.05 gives 1.3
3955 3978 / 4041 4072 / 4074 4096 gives -4.2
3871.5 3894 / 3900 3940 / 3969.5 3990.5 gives -4.1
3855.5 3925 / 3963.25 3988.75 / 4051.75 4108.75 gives 4.2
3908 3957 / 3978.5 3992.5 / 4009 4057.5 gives 0.5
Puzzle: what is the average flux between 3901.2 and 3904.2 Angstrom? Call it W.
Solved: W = 16.4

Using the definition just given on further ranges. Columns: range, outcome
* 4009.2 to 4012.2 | 17.9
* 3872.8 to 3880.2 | 14.9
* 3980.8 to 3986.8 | 15.9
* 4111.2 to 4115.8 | 17.5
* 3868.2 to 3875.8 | 16.1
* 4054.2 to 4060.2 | 18.5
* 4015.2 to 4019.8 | 17.5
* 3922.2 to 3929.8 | 15.2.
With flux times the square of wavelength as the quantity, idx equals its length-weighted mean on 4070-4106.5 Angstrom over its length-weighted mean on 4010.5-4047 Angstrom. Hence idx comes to 0.9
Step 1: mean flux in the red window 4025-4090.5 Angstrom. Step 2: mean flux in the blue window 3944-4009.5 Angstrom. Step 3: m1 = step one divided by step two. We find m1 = 1.14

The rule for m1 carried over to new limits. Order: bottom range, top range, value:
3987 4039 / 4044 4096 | 0.97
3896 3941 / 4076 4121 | 1.03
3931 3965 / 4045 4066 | 1.21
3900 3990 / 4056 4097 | 1.11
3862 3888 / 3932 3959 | 1.01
